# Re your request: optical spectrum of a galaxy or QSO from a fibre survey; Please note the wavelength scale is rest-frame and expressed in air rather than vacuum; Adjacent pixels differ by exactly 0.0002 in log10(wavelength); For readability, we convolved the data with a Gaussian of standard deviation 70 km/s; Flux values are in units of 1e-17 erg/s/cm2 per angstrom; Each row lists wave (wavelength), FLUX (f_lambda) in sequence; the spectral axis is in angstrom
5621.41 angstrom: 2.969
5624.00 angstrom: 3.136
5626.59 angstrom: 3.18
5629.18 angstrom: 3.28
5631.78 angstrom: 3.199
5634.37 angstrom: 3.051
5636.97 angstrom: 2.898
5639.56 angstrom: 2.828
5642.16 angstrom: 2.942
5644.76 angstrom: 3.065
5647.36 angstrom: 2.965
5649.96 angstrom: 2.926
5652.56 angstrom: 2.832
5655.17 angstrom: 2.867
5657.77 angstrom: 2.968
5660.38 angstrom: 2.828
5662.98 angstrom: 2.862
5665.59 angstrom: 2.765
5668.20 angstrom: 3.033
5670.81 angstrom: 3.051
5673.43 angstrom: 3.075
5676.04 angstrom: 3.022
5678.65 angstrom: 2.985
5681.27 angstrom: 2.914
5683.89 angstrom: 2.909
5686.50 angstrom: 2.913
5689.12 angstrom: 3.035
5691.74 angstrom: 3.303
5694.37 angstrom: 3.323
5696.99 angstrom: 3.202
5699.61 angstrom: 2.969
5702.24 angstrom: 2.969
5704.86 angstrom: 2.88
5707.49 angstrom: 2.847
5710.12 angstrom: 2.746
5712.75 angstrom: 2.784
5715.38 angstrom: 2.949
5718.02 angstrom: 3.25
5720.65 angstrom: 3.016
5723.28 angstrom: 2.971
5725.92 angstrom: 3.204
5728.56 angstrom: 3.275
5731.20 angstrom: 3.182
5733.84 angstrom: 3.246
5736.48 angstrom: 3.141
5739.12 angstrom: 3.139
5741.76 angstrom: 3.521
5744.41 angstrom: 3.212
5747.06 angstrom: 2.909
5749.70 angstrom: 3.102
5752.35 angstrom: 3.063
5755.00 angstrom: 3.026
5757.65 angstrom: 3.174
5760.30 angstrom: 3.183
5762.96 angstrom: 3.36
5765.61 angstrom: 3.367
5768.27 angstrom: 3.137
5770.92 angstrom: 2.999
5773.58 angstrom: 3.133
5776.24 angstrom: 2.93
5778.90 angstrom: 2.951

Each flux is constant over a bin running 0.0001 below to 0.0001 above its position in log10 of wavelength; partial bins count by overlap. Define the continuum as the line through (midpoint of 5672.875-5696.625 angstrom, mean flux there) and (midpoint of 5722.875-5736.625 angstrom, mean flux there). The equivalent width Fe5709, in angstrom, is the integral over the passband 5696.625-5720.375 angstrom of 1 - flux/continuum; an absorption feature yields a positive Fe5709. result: 1.3 angstrom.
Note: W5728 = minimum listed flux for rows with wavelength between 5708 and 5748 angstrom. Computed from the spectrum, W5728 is 2.746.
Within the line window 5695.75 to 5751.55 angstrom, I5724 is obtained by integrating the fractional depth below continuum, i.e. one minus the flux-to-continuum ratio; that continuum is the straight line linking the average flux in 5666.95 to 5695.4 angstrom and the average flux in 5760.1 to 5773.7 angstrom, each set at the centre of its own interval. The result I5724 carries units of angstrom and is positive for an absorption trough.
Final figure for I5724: 0.9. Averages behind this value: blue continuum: 3.05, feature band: 3.07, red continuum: 3.2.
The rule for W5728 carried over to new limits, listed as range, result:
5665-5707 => 2.765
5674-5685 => 2.909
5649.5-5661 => 2.828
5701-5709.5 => 2.847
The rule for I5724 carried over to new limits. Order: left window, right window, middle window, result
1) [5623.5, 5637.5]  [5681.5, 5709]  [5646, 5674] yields 1.5 angstrom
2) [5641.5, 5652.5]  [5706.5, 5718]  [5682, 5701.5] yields -1.2 angstrom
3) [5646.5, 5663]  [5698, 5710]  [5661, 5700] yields -1.6 angstrom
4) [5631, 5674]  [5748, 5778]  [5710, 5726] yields 0.3 angstrom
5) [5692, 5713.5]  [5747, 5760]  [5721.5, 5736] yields -0.6 angstrom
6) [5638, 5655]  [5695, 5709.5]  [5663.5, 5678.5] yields -0.2 angstrom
